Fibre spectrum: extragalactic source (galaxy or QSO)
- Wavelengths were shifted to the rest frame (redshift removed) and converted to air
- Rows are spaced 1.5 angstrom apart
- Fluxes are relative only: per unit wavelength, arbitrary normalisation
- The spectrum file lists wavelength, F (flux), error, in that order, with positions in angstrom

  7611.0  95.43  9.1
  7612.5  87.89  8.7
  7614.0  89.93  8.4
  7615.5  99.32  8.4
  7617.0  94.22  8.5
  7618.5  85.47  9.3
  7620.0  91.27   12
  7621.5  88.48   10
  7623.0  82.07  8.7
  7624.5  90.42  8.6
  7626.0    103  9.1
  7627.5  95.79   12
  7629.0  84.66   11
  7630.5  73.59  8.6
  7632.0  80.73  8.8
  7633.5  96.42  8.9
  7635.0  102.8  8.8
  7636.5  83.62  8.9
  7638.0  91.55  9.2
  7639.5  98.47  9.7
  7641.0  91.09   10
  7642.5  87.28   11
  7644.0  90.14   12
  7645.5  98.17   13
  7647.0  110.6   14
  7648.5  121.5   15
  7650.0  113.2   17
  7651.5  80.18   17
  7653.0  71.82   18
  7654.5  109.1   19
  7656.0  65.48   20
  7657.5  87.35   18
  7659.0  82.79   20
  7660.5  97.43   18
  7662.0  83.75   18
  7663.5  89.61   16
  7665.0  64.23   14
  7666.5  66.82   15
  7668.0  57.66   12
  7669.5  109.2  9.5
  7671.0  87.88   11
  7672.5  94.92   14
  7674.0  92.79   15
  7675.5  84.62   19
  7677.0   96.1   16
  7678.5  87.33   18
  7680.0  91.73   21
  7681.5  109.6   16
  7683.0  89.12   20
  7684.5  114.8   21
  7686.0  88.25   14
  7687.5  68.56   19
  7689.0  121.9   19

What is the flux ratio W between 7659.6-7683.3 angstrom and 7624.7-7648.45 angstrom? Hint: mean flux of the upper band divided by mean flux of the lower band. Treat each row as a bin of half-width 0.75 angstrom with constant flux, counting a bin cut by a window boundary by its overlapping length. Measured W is 0.94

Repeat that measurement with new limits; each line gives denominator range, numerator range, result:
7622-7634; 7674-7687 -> 1.07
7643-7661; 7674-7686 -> 1.02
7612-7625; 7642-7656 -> 1.07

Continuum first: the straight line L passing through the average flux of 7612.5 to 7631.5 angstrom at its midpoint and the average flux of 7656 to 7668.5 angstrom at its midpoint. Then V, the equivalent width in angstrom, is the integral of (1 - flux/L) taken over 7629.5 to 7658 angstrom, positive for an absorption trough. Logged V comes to -3.0 angstrom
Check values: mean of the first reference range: 89.7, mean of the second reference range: 78.3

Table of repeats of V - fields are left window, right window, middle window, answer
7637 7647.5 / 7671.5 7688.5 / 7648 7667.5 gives 1.58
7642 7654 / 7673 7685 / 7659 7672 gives 1.86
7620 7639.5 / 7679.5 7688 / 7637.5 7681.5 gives 1.08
